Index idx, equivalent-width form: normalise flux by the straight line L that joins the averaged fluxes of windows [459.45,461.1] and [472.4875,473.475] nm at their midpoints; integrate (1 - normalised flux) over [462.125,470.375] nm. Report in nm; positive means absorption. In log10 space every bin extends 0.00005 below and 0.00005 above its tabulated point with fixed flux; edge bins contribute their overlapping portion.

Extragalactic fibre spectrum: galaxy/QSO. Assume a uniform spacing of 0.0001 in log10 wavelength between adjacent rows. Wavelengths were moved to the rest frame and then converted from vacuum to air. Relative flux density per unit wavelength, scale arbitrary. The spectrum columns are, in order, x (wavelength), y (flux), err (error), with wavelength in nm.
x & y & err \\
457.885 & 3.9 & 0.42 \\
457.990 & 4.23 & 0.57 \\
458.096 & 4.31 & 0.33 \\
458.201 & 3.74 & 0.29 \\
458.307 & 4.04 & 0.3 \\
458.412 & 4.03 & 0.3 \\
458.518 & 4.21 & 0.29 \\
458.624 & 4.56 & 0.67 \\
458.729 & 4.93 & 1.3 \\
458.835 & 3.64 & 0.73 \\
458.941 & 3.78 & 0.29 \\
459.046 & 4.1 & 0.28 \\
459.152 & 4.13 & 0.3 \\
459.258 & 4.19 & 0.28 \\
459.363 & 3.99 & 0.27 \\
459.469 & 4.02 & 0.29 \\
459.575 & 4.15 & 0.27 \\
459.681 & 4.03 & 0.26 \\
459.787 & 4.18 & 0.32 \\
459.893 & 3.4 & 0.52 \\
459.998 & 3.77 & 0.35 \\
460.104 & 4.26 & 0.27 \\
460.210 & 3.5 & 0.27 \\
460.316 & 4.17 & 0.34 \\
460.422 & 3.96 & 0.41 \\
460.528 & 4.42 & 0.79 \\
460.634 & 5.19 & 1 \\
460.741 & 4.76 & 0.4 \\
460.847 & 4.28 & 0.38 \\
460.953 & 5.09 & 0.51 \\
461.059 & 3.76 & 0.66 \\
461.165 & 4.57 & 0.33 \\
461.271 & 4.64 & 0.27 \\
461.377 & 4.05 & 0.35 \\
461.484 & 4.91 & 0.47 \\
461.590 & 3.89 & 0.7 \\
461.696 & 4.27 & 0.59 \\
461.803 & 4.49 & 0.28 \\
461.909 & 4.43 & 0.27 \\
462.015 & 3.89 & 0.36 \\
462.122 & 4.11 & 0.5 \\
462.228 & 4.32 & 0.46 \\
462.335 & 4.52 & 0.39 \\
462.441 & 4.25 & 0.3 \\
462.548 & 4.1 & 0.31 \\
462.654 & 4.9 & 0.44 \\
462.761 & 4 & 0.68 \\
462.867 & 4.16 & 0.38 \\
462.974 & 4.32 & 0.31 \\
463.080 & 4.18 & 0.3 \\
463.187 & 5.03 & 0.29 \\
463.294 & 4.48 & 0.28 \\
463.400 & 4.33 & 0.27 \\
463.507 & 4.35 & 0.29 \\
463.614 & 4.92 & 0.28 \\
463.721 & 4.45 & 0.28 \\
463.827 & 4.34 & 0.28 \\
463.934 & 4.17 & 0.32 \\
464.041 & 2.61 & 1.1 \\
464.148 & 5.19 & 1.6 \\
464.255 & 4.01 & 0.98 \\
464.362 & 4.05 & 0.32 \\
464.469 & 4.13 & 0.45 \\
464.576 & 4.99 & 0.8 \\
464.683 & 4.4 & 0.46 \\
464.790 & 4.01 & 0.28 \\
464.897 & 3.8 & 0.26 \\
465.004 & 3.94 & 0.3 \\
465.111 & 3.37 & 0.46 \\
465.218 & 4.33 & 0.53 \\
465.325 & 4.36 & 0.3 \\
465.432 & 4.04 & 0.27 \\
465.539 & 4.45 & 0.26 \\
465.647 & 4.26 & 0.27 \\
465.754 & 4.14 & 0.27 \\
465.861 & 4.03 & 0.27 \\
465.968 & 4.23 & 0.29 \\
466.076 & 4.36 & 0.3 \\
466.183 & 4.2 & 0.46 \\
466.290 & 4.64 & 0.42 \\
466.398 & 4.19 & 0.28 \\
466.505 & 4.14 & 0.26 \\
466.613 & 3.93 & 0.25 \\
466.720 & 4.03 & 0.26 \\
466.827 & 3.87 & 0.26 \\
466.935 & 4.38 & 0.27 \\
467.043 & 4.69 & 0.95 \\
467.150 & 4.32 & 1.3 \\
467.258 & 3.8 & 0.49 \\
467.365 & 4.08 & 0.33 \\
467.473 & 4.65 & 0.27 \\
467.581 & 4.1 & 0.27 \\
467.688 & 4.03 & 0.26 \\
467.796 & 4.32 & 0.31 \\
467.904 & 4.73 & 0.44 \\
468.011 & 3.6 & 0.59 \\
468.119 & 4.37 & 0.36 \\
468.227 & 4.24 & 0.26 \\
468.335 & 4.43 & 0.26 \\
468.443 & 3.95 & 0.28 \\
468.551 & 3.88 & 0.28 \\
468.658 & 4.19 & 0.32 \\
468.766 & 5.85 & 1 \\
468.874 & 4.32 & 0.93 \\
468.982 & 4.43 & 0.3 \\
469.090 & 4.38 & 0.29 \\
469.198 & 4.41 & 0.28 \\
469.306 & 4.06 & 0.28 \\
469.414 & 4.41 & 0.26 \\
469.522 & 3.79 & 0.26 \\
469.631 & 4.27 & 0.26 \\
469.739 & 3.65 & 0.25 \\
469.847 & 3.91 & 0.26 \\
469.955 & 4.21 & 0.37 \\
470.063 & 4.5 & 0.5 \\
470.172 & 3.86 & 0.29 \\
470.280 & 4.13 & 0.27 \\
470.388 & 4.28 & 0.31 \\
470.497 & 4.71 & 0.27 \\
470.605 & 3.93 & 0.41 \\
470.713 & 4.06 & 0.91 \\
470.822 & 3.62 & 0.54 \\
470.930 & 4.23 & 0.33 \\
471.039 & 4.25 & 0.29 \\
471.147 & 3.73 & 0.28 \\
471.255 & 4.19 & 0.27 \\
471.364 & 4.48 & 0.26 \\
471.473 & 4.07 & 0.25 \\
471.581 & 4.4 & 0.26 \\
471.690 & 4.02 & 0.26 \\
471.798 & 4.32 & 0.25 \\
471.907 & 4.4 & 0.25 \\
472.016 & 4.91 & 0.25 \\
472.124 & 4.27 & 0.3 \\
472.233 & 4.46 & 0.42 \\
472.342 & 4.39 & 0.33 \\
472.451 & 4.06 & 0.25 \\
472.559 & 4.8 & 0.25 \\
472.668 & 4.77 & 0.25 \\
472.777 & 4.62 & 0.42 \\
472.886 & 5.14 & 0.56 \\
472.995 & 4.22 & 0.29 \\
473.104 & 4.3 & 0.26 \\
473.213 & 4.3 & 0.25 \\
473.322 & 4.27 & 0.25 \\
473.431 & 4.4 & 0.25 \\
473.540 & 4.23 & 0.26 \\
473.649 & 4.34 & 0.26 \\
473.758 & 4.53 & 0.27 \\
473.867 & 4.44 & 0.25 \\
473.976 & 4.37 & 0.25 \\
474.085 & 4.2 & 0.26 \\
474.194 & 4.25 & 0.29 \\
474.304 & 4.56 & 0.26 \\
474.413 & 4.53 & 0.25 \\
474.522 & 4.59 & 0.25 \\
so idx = 0.20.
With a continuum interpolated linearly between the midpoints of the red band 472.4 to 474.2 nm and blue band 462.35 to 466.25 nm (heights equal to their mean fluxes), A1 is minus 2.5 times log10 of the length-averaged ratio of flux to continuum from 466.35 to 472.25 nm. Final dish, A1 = 0.03 mag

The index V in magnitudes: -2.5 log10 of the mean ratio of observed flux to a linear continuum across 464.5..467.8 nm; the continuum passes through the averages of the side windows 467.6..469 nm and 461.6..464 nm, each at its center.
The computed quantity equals 0.04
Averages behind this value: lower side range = 4.35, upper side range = 4.33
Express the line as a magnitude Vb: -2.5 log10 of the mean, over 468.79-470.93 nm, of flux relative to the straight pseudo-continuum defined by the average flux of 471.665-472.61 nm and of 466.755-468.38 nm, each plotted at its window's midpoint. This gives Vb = 0.04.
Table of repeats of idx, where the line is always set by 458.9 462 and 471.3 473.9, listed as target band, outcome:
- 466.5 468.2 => 0.055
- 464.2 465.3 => 0.046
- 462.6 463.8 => -0.056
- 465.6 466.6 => 0.019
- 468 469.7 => 0.024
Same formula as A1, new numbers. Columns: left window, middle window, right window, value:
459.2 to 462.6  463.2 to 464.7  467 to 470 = -0.02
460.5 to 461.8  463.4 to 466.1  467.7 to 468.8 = 0.05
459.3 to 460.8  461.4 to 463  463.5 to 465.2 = -0.04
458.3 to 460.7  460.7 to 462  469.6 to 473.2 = -0.07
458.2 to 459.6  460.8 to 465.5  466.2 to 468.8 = -0.03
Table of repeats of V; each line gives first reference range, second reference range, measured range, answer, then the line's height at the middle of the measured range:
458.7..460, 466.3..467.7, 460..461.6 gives -0.08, 4.05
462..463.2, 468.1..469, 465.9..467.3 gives 0.04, 4.37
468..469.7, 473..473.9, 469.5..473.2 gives 0.01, 4.32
